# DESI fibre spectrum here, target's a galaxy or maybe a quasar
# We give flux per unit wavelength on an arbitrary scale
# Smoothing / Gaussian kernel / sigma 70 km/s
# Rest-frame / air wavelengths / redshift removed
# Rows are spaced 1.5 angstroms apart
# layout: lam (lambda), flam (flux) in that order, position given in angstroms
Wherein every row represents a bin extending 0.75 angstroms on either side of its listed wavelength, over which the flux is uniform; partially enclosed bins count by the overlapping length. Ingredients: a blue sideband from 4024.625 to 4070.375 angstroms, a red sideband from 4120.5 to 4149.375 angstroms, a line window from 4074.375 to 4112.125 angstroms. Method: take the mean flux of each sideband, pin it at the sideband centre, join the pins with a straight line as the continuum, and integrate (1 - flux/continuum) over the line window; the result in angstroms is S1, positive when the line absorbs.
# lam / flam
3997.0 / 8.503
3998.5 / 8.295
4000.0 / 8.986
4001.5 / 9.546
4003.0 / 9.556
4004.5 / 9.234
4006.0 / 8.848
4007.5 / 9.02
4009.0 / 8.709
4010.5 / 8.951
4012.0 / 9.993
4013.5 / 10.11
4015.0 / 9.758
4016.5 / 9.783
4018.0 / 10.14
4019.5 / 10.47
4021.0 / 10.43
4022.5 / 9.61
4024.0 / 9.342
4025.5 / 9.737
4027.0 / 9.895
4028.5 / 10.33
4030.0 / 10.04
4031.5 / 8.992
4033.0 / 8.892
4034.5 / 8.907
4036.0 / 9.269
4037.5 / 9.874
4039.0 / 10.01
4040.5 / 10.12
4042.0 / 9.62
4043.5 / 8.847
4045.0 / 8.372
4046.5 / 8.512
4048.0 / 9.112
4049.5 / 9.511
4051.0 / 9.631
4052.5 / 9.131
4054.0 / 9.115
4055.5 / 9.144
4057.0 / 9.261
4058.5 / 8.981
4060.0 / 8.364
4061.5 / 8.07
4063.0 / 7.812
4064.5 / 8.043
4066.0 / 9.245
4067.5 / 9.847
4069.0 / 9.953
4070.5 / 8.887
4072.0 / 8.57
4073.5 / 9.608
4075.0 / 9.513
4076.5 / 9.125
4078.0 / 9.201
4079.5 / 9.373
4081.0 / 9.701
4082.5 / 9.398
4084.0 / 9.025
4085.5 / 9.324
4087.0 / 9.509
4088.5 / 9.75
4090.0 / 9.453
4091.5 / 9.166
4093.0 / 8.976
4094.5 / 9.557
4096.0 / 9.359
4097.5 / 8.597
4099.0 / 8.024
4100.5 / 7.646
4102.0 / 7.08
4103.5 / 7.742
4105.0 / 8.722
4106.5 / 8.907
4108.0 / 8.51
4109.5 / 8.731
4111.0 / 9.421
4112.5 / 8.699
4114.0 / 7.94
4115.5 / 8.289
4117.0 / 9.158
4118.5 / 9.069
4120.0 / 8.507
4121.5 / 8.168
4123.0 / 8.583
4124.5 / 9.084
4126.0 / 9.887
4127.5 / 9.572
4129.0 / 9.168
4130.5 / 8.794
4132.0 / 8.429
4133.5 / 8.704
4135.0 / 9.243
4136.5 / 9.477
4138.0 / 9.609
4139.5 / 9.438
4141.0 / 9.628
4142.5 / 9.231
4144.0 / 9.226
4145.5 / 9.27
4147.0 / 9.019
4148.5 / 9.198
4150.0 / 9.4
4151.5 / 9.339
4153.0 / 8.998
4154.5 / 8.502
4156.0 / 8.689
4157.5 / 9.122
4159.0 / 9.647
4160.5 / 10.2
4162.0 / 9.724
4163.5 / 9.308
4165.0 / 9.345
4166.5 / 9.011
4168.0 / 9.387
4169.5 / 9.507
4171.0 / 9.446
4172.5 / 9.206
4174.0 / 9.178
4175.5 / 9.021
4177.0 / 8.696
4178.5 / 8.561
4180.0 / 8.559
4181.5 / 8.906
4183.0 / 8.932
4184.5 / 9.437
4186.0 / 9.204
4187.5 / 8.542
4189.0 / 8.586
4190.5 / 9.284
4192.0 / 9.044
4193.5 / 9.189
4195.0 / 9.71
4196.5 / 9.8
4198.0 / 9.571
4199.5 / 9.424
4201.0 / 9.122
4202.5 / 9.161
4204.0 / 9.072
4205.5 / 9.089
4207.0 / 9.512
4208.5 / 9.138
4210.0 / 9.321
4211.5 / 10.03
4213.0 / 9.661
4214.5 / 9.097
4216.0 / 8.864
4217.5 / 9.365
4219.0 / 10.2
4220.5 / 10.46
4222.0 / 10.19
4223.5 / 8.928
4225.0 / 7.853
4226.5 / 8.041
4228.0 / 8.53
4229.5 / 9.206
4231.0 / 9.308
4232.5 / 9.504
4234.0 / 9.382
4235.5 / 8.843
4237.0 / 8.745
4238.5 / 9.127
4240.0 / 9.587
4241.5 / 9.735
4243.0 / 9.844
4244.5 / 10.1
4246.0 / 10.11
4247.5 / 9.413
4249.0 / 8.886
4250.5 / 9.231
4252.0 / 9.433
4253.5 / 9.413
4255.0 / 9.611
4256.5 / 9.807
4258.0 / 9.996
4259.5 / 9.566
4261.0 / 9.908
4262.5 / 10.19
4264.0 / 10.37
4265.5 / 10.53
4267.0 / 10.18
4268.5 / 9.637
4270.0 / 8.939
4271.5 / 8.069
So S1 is 0.9 angstroms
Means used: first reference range 9.22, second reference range 9.14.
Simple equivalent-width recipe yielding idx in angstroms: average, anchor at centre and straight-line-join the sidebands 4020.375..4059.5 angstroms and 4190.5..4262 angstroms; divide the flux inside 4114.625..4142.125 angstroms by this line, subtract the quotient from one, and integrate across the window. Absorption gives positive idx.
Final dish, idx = 1.0 angstroms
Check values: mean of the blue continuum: 9.4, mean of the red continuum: 9.39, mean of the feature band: 9.04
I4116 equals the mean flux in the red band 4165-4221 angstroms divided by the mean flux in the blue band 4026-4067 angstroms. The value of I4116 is 1.01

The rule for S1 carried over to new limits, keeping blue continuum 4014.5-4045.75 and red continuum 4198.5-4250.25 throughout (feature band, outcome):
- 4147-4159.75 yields 0.4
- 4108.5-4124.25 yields 1.4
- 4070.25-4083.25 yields 0.4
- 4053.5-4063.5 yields 0.9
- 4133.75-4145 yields 0.1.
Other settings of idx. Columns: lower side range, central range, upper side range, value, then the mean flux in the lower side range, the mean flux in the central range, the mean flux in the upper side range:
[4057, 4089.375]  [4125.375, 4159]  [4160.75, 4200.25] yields -0.1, 9.11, 9.19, 9.19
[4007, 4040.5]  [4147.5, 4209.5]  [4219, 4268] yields 2.4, 9.66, 9.19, 9.51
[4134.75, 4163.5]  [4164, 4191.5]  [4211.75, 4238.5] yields 0.7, 9.31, 9.05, 9.2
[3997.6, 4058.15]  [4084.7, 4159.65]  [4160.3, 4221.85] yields 3.2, 9.42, 8.95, 9.29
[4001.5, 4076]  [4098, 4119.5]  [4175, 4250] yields 2.0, 9.33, 8.43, 9.24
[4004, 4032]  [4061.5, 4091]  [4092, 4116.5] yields -1.0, 9.66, 9.2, 8.53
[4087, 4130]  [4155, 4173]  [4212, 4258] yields -0.7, 8.79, 9.37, 9.36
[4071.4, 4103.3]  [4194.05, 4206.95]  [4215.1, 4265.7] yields 0.0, 9.03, 9.37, 9.47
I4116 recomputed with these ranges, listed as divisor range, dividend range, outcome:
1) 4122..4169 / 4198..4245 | 1.01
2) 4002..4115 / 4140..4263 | 1.01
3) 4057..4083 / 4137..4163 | 1.03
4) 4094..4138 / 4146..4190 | 1.04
